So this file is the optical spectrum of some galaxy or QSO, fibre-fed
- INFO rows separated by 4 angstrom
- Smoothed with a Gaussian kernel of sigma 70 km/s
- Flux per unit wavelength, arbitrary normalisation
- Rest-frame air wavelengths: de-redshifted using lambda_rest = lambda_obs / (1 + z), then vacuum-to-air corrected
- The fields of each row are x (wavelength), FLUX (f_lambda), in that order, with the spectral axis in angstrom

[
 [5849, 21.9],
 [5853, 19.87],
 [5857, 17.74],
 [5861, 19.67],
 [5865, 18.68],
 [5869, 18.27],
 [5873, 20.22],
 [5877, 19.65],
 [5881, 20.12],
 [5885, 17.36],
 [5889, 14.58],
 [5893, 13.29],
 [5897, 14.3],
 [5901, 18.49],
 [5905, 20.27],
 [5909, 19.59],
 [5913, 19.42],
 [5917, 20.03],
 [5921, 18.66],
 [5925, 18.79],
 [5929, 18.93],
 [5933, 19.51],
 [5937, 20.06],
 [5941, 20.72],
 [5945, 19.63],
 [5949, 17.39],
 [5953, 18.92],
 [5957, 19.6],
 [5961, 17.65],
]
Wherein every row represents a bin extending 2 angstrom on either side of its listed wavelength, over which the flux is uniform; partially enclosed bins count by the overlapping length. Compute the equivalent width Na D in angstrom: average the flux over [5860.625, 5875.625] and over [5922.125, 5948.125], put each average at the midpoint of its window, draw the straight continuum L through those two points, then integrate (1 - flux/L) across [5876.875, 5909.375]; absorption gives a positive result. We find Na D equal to 3.4 angstrom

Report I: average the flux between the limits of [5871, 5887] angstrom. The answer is 19.3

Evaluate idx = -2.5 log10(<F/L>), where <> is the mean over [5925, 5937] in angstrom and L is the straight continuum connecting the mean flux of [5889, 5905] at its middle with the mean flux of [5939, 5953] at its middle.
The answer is -0.06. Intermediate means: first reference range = 15.9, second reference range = 19.2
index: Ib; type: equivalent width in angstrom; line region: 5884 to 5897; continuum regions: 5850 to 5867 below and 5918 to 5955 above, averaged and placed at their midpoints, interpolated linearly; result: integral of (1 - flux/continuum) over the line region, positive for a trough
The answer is 3.0 angstrom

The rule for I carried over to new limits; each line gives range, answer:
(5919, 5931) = 18.8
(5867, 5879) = 19.4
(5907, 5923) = 19.4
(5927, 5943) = 19.8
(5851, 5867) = 19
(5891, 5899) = 13.8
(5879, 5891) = 17.4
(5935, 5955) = 19.3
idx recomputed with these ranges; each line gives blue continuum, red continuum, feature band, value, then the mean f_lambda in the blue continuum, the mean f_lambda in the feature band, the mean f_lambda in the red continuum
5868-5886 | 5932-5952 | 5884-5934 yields 0.083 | 19.3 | 17.9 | 19.4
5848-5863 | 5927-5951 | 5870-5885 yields 0.003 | 19.7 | 19.5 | 19.4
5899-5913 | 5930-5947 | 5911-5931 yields 0.028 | 19.4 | 19.2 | 19.9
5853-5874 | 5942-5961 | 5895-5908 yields 0.063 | 18.9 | 17.8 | 18.9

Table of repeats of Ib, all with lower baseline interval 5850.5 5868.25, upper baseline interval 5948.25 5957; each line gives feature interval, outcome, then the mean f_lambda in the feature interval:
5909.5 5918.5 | -0.4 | 19.7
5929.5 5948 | -1.1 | 19.8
